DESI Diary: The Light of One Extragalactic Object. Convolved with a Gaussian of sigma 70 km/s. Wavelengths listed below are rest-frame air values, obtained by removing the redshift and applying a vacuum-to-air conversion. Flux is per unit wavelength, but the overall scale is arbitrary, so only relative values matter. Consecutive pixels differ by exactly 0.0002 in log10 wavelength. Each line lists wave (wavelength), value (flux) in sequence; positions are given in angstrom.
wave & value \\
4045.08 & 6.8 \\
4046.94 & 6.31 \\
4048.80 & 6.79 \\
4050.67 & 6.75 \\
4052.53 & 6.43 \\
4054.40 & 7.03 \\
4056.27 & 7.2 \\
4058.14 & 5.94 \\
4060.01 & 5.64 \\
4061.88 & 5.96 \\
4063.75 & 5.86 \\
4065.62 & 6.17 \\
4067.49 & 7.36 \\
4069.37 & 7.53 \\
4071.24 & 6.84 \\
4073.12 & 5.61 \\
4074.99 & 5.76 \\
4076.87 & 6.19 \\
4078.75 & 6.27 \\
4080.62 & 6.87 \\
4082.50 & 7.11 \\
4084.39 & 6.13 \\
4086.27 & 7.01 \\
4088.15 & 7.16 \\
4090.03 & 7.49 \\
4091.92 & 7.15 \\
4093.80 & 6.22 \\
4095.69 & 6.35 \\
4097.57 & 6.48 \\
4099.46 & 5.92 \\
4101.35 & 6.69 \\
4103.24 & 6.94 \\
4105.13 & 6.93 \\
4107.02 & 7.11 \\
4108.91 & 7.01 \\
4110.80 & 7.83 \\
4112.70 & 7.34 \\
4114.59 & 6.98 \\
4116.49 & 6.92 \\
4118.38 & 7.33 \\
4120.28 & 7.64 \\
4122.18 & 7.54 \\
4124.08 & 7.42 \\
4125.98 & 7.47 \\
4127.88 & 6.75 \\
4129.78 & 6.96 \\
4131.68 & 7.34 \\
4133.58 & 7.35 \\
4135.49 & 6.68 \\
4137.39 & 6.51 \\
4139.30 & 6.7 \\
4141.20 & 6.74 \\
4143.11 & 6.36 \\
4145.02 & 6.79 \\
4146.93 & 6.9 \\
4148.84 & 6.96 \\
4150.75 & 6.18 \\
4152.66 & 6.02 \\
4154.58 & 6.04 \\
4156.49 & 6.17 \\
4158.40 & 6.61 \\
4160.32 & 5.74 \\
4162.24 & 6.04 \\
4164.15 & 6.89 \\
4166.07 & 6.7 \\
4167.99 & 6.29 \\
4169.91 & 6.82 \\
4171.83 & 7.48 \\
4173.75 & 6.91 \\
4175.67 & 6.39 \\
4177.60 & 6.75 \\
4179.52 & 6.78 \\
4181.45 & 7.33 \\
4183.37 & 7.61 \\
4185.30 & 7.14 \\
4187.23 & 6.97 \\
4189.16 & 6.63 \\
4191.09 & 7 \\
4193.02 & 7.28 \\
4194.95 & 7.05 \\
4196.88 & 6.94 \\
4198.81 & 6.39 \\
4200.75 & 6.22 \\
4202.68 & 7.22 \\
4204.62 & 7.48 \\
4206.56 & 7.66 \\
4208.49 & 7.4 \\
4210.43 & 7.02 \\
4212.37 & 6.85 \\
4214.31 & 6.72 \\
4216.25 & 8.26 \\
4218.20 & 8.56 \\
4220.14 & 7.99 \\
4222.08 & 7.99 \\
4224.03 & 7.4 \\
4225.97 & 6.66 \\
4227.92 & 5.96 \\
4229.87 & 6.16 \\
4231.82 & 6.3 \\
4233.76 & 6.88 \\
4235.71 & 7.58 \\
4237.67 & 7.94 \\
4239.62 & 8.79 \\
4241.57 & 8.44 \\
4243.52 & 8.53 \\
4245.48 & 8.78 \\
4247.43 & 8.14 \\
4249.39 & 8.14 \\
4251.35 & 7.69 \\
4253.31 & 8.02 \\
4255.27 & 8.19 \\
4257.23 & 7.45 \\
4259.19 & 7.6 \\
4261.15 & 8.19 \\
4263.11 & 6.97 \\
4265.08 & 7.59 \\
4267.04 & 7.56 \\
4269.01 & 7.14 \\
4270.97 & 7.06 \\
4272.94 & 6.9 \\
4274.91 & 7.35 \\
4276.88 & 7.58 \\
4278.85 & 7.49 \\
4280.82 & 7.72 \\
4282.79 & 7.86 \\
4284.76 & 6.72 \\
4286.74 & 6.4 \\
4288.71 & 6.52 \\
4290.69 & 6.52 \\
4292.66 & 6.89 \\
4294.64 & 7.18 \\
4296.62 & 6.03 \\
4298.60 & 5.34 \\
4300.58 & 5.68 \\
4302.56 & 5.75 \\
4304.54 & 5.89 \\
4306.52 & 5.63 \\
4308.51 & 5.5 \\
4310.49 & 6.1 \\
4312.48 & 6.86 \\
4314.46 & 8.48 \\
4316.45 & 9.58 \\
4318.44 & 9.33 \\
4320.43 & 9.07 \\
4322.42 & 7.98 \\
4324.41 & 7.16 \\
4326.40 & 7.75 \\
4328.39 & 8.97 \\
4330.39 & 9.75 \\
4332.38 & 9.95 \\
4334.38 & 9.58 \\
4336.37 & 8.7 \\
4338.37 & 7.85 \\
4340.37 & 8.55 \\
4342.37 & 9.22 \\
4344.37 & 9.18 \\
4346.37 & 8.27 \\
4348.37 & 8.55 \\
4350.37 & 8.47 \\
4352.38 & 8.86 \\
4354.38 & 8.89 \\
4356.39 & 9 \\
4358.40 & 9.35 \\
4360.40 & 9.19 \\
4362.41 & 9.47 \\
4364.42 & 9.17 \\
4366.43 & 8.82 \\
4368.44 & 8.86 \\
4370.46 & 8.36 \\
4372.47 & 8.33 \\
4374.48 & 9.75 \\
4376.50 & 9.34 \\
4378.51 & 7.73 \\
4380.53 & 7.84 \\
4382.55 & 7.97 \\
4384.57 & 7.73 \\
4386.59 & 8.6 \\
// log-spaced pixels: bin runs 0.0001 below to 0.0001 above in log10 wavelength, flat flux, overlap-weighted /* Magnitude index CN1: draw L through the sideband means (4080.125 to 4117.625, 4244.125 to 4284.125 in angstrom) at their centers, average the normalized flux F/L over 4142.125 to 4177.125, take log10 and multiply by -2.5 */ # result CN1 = 0.104 mag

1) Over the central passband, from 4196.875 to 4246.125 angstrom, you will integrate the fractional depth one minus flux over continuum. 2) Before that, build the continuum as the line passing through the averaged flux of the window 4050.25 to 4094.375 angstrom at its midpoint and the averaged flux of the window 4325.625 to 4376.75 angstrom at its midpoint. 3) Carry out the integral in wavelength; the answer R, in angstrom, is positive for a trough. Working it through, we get 2.8 angstrom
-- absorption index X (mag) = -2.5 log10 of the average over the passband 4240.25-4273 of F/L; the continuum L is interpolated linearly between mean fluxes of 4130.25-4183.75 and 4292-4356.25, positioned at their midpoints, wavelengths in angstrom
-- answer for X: -0.063 mag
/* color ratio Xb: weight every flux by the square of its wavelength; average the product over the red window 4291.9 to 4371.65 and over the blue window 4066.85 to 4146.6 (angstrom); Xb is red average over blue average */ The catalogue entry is 1.31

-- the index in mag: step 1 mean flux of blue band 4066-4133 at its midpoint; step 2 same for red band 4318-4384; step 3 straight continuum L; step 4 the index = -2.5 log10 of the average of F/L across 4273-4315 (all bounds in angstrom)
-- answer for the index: 0.25 mag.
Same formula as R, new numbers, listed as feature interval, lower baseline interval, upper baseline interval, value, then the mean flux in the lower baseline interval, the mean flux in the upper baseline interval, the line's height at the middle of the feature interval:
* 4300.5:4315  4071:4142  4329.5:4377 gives 4.03 angstrom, 6.86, 8.97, 8.58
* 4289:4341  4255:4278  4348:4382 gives 3.95 angstrom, 7.44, 8.81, 8.12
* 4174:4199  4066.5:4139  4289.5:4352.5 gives 0.93 angstrom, 6.9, 7.75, 7.23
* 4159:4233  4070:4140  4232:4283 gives 4.12 angstrom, 6.87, 7.73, 7.38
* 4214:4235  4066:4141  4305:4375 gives 1.42 angstrom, 6.89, 8.5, 7.72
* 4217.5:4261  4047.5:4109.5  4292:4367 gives -0.92 angstrom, 6.6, 8.06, 7.53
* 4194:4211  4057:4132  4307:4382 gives 1.15 angstrom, 6.78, 8.57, 7.55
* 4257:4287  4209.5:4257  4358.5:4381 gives 2.26 angstrom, 7.62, 8.85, 7.97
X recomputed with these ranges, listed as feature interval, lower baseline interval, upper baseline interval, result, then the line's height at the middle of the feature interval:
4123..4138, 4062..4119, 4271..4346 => -0.03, 6.89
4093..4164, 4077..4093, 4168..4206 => 0.02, 6.9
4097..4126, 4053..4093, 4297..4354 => -0.05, 6.79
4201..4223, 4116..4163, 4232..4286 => -0.03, 7.32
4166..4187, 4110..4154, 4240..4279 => 0.05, 7.25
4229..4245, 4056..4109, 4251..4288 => -0.05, 7.28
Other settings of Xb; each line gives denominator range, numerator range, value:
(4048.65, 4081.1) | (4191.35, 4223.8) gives 1.22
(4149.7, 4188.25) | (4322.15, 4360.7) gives 1.43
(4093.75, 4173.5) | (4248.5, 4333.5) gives 1.17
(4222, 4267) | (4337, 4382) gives 1.21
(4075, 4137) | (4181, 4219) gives 1.08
